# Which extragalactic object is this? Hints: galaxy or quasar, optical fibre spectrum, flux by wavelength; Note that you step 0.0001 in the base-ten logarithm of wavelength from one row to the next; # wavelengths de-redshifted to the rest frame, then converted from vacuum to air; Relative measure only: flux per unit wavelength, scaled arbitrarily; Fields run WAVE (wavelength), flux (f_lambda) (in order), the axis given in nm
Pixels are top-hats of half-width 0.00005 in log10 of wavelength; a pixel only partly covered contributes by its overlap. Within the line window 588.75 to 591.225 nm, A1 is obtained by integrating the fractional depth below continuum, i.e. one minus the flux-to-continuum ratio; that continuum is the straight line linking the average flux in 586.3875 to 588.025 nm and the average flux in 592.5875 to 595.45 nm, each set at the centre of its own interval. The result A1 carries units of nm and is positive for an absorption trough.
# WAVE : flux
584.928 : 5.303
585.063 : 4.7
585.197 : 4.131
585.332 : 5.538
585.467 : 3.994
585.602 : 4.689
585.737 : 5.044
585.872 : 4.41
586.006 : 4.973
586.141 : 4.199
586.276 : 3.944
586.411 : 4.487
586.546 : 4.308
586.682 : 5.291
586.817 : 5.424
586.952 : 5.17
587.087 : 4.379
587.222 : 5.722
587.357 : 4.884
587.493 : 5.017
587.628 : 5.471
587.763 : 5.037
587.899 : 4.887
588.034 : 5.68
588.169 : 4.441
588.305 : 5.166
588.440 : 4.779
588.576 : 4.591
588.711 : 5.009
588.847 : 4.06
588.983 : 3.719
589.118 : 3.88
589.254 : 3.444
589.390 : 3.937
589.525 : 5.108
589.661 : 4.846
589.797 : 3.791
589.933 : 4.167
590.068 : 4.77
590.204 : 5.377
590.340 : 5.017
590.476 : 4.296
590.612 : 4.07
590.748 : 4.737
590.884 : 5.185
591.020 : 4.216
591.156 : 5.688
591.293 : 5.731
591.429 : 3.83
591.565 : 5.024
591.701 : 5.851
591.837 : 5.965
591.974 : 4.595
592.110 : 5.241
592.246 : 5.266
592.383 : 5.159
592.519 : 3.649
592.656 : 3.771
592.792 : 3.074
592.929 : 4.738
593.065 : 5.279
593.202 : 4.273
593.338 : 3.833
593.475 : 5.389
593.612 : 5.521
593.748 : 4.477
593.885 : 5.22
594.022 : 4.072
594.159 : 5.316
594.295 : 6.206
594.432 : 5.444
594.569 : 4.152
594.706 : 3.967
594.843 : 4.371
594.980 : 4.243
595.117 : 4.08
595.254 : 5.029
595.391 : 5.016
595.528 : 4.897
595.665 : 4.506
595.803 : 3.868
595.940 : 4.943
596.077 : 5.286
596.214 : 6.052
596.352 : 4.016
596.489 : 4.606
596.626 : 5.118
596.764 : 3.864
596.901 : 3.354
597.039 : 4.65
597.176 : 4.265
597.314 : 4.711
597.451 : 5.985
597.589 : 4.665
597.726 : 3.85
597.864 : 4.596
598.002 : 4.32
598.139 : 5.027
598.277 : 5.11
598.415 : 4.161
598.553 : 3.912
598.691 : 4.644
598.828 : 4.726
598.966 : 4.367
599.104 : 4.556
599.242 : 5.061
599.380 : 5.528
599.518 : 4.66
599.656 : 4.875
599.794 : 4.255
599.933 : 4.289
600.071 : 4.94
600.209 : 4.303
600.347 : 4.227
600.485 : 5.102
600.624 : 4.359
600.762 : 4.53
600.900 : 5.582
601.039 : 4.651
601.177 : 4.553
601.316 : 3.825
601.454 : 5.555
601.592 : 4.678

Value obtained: 0.21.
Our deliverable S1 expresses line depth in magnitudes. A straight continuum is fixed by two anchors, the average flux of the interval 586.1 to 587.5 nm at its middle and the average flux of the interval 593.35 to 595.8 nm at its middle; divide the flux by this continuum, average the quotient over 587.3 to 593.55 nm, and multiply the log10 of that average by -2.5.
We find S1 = 0.02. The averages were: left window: 4.8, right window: 4.77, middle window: 4.69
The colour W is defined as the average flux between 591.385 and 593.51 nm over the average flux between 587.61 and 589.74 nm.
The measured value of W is 1.0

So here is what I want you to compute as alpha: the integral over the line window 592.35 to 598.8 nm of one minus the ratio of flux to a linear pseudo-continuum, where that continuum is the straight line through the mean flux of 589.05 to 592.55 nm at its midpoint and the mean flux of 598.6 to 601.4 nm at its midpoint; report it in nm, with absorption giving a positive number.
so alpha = 0.116 nm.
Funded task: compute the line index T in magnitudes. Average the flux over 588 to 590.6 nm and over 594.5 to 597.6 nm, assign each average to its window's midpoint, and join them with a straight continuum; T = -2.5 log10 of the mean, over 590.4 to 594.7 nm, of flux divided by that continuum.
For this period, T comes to -0.06 mag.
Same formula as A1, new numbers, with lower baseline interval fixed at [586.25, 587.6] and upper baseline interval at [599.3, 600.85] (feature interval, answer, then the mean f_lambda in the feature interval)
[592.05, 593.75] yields 0.07 nm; 4.59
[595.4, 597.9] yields 0.05 nm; 4.63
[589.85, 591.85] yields -0.02 nm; 4.89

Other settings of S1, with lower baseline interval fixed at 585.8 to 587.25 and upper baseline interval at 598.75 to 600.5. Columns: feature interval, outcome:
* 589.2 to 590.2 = 0.081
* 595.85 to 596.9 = -0.009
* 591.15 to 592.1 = -0.110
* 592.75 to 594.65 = -0.024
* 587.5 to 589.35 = 0.022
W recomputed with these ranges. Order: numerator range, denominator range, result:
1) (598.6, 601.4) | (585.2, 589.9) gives 1.00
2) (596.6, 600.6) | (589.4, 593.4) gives 0.97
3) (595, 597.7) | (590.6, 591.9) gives 0.92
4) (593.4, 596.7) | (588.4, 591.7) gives 1.05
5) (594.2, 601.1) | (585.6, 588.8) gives 0.96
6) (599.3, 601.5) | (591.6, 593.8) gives 0.99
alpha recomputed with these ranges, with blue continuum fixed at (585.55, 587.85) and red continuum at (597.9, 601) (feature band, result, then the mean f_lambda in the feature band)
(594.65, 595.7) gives 0.05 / 4.52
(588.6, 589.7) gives 0.13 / 4.25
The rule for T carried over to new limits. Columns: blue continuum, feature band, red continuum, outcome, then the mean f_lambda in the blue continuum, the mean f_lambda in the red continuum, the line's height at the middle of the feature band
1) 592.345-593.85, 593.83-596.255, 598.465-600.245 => -0.06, 4.47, 4.63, 4.52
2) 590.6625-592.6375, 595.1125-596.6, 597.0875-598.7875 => -0.02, 4.97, 4.61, 4.73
